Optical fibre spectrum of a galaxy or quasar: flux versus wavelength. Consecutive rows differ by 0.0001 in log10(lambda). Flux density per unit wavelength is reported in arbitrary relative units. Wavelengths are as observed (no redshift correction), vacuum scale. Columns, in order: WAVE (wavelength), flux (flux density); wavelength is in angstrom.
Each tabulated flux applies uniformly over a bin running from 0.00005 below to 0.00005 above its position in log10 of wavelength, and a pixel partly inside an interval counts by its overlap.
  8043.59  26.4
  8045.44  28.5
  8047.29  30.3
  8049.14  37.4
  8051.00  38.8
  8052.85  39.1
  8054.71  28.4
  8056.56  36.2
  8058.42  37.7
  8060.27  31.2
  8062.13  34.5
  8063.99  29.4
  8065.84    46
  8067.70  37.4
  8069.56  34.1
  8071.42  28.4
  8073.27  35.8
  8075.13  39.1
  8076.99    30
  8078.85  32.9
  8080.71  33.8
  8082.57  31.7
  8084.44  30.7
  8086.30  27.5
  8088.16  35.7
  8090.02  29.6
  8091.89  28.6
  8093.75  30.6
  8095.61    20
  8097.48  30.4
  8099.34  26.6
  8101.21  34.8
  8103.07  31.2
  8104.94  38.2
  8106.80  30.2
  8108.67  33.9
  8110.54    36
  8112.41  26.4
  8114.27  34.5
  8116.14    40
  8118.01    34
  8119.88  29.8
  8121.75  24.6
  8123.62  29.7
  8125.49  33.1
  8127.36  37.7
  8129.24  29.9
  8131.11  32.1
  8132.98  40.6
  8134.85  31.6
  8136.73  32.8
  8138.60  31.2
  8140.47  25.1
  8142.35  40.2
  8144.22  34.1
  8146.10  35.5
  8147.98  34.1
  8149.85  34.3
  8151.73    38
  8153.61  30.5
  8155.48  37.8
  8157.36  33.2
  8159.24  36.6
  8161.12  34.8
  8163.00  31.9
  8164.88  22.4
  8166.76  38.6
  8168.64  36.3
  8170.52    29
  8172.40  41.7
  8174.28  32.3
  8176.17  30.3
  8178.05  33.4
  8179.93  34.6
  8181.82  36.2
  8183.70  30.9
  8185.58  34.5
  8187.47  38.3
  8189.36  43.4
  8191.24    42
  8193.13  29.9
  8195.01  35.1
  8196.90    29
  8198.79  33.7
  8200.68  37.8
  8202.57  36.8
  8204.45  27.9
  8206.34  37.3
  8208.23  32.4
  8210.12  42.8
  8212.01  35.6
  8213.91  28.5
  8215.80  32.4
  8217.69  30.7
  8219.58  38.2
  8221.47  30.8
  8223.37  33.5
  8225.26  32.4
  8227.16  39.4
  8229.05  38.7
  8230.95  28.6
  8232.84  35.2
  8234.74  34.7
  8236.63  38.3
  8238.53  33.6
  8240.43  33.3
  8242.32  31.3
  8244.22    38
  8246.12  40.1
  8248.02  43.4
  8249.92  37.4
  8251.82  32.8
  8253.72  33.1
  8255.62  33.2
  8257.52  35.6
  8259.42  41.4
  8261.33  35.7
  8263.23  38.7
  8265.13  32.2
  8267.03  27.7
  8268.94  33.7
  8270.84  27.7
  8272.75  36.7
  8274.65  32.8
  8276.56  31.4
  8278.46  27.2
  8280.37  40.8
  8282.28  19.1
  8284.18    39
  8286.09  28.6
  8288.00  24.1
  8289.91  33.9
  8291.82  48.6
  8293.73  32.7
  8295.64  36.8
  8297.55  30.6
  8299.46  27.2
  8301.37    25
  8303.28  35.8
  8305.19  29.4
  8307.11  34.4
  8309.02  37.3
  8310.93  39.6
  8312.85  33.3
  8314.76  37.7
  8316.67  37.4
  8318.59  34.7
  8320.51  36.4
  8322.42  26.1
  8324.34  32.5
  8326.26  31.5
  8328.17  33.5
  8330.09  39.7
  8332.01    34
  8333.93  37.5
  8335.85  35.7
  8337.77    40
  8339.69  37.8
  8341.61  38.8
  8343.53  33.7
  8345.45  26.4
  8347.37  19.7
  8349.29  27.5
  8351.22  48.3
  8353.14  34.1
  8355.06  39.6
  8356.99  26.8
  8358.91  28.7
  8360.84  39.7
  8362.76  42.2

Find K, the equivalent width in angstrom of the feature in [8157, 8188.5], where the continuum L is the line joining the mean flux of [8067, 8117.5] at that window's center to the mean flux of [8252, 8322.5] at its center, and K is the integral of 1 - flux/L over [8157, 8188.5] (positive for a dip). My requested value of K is -1.1 angstrom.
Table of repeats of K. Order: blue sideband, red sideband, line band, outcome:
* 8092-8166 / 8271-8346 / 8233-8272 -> -2.0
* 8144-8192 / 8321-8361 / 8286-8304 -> 0.8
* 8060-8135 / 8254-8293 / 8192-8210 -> -0.4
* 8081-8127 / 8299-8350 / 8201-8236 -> -2.0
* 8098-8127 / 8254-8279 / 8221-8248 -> -1.6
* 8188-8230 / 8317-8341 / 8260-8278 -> 1.0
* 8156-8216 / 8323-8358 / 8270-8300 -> 1.6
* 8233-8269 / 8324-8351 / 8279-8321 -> 1.1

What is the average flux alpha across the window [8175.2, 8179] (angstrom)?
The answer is 31.8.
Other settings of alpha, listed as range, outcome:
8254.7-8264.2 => 36.9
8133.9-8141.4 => 30.2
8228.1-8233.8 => 34.2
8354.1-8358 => 33.1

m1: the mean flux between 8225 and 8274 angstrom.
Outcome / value 35.1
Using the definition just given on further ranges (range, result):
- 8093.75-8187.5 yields 33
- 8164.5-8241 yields 34.5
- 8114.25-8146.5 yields 33.1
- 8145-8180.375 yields 34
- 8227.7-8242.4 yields 34.5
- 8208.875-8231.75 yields 34.3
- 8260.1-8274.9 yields 33.3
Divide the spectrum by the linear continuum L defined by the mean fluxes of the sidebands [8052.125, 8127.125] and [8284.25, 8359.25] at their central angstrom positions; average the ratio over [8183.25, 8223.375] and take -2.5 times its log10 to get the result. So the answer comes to -0.048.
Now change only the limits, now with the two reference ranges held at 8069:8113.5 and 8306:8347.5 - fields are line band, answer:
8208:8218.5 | -0.02 mag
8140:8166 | -0.04 mag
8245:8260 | -0.10 mag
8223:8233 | -0.04 mag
